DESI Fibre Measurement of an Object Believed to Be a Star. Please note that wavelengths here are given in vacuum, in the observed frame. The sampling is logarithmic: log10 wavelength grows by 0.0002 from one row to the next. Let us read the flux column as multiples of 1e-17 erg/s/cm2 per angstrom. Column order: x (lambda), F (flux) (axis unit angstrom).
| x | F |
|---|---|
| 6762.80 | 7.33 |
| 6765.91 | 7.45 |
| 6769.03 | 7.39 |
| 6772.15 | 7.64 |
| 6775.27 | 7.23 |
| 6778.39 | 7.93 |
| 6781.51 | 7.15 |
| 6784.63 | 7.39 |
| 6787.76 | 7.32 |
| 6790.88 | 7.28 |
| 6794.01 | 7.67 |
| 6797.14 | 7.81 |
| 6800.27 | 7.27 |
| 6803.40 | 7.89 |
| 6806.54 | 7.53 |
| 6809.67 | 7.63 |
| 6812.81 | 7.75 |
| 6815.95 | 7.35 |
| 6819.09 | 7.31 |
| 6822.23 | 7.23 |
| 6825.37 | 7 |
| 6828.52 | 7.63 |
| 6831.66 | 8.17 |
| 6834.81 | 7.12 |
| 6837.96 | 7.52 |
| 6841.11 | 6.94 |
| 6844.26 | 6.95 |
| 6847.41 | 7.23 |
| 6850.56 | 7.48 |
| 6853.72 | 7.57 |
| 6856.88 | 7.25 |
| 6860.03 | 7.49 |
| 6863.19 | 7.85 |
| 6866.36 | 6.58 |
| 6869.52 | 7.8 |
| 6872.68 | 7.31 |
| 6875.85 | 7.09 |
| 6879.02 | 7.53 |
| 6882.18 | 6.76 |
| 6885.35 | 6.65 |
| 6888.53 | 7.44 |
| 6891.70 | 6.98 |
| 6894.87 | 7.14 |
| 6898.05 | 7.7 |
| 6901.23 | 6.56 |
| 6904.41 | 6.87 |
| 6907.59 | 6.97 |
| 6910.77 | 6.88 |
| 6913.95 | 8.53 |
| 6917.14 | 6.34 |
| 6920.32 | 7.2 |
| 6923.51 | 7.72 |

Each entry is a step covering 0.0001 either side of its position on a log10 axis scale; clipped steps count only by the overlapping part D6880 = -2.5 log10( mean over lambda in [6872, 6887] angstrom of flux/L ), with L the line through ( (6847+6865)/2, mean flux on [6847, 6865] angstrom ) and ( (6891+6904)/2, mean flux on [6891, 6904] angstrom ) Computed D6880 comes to 0.03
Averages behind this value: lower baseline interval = 7.48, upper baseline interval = 7.08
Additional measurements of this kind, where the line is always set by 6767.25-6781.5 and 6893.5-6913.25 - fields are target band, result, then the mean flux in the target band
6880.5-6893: 0.027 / 6.96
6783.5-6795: 0.007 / 7.4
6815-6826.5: 0.019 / 7.23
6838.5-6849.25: 0.026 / 7.1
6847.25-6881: -0.025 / 7.38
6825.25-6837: -0.032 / 7.54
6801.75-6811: -0.041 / 7.68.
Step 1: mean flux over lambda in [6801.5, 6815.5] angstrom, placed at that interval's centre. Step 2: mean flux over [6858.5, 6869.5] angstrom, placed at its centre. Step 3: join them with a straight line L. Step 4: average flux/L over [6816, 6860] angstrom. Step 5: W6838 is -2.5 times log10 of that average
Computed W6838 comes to 0.02 mag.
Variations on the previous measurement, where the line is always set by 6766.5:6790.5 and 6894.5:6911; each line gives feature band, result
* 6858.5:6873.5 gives -0.04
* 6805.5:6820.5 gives -0.03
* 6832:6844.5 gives 0.00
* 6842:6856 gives -0.01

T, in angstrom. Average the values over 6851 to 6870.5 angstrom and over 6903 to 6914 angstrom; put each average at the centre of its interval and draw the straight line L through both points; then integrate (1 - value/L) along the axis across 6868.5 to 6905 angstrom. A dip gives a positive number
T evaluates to 0.6 angstrom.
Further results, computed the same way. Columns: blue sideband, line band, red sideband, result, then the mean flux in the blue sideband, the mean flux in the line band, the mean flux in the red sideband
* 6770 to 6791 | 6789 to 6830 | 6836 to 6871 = -0.5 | 7.43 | 7.49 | 7.33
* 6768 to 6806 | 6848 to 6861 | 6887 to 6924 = -0.2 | 7.5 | 7.43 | 7.18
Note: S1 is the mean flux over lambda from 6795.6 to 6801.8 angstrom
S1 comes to 7.54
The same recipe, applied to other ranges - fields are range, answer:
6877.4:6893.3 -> 7.07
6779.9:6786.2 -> 7.28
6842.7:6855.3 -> 7.31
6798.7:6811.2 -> 7.58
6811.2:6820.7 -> 7.47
